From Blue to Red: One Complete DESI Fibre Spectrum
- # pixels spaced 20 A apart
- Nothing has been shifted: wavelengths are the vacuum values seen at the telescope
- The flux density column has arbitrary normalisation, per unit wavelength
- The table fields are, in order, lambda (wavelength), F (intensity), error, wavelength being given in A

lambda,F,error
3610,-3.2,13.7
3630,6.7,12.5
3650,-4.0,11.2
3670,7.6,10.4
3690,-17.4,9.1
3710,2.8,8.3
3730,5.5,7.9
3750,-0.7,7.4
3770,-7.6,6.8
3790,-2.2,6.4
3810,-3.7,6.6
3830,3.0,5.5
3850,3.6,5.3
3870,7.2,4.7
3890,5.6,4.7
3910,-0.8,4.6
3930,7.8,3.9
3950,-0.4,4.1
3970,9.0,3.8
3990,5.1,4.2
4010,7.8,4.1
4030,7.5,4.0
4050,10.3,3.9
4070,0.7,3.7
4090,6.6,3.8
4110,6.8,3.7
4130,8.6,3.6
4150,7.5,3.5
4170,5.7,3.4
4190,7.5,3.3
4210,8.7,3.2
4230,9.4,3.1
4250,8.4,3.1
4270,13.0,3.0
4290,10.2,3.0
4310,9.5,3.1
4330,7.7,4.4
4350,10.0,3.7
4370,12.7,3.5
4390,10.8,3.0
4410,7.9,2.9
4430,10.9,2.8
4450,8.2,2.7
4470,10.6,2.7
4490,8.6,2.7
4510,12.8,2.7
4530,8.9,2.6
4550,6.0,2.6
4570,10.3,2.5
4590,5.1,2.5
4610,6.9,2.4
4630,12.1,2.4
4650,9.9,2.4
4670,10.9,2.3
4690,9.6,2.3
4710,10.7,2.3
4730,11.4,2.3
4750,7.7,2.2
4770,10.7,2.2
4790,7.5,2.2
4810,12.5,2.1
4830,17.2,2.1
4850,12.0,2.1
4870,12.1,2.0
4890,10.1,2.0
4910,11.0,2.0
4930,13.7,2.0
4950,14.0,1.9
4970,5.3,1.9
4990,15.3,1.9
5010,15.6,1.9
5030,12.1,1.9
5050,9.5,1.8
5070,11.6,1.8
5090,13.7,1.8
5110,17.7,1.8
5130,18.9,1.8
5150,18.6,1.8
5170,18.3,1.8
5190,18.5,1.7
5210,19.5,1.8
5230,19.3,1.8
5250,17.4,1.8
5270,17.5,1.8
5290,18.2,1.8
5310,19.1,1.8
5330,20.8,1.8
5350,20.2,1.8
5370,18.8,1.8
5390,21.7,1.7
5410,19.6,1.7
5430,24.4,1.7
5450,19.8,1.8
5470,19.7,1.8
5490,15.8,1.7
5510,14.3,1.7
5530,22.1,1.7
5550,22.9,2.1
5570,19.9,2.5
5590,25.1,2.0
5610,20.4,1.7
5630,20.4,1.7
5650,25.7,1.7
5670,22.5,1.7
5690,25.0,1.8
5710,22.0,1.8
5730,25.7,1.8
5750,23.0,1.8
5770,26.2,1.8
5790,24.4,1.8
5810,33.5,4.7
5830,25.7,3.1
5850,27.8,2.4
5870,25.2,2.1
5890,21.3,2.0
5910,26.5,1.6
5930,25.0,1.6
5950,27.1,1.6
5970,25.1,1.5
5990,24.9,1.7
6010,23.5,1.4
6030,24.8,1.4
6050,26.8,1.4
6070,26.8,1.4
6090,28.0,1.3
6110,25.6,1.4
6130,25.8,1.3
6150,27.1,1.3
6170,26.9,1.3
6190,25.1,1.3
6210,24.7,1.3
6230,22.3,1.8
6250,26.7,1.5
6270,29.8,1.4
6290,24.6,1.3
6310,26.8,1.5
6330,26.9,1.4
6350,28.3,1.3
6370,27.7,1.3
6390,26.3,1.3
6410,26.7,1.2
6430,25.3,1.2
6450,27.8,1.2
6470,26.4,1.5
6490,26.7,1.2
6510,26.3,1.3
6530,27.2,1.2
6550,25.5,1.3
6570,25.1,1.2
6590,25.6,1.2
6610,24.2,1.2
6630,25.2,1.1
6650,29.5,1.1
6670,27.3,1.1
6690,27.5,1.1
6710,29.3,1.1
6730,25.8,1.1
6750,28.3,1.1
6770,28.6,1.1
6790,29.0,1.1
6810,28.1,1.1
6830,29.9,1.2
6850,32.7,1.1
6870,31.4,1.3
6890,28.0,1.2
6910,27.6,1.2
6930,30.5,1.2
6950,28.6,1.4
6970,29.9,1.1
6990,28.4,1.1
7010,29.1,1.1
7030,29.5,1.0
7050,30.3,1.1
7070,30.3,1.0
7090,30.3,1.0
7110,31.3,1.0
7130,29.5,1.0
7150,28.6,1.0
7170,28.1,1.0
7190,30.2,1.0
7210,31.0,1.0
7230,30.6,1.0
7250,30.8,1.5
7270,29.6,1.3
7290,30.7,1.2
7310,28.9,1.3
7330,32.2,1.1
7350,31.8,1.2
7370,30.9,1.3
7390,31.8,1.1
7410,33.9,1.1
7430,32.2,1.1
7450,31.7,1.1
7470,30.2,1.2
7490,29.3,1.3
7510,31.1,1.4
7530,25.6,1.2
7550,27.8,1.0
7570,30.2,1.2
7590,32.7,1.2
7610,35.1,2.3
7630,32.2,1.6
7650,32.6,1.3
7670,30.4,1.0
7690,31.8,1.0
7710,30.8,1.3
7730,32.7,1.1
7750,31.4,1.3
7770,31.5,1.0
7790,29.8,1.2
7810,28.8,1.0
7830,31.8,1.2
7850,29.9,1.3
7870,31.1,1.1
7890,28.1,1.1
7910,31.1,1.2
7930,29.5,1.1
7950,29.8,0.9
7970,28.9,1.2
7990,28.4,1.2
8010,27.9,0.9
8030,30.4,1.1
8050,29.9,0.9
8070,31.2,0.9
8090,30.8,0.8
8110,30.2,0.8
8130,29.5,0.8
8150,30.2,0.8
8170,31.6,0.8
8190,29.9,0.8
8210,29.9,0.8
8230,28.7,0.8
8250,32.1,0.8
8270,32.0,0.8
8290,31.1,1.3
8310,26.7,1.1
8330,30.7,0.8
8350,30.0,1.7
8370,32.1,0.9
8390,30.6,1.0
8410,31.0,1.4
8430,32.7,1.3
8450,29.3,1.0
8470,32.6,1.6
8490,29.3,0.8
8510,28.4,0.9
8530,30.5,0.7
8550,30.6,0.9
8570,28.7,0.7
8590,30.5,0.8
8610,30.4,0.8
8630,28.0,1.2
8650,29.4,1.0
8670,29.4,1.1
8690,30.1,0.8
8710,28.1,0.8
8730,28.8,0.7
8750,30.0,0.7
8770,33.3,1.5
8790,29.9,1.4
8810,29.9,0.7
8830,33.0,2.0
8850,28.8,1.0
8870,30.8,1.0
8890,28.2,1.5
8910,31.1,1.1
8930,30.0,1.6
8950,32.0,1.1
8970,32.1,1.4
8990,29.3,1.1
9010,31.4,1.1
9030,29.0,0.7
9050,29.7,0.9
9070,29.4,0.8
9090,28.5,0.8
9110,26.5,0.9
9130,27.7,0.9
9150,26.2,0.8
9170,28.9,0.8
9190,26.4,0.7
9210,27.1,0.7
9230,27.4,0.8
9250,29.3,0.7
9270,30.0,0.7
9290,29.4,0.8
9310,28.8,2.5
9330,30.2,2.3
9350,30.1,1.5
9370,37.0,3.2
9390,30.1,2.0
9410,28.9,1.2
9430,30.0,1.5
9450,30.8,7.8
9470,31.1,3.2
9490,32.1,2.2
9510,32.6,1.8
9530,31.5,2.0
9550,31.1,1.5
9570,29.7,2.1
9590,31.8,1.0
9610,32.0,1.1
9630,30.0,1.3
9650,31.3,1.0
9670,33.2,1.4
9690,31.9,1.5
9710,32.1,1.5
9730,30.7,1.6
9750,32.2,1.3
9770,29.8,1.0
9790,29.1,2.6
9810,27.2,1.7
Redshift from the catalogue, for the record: 0.279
